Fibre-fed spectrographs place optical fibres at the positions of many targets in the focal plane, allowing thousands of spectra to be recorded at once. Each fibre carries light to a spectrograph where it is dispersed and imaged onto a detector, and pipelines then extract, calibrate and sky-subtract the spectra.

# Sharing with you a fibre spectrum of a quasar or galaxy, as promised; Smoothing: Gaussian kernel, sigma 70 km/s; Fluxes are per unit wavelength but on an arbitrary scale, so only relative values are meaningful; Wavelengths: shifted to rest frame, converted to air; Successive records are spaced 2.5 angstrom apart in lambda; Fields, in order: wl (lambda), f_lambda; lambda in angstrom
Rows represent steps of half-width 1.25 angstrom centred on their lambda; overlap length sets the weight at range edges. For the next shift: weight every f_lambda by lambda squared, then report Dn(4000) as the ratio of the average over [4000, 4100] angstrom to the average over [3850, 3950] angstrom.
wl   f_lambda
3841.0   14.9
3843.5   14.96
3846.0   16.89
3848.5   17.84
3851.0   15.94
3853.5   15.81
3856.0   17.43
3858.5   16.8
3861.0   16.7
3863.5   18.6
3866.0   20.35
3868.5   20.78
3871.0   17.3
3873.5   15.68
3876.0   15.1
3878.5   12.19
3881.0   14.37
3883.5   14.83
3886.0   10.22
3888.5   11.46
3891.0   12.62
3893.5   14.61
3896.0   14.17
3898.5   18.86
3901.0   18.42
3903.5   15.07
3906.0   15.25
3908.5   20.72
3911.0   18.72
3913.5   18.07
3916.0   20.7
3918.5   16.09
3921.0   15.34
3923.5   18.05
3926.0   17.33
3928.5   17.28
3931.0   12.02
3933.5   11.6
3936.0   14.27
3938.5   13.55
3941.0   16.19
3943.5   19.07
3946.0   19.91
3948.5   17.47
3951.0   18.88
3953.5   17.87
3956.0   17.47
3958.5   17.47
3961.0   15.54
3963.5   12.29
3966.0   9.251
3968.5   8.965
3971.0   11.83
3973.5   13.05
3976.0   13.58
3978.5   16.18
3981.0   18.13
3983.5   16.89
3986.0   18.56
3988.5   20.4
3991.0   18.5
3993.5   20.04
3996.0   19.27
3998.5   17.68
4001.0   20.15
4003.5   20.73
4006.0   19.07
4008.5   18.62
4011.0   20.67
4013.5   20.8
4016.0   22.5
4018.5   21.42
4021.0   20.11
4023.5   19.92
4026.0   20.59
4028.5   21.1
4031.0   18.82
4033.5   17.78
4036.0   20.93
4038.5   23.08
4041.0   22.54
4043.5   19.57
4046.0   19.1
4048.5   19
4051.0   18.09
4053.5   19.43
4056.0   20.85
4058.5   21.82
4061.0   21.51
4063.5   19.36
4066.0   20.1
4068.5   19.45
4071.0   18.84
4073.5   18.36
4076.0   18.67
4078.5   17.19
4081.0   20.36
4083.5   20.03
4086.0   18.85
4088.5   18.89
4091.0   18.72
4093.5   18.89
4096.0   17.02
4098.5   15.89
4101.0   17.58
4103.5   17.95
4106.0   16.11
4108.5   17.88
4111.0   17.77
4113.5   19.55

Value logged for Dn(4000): 1.31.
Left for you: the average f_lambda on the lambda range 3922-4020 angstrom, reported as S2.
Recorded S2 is 17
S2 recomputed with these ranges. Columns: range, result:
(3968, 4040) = 18.7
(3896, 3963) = 16.9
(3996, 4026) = 20.1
